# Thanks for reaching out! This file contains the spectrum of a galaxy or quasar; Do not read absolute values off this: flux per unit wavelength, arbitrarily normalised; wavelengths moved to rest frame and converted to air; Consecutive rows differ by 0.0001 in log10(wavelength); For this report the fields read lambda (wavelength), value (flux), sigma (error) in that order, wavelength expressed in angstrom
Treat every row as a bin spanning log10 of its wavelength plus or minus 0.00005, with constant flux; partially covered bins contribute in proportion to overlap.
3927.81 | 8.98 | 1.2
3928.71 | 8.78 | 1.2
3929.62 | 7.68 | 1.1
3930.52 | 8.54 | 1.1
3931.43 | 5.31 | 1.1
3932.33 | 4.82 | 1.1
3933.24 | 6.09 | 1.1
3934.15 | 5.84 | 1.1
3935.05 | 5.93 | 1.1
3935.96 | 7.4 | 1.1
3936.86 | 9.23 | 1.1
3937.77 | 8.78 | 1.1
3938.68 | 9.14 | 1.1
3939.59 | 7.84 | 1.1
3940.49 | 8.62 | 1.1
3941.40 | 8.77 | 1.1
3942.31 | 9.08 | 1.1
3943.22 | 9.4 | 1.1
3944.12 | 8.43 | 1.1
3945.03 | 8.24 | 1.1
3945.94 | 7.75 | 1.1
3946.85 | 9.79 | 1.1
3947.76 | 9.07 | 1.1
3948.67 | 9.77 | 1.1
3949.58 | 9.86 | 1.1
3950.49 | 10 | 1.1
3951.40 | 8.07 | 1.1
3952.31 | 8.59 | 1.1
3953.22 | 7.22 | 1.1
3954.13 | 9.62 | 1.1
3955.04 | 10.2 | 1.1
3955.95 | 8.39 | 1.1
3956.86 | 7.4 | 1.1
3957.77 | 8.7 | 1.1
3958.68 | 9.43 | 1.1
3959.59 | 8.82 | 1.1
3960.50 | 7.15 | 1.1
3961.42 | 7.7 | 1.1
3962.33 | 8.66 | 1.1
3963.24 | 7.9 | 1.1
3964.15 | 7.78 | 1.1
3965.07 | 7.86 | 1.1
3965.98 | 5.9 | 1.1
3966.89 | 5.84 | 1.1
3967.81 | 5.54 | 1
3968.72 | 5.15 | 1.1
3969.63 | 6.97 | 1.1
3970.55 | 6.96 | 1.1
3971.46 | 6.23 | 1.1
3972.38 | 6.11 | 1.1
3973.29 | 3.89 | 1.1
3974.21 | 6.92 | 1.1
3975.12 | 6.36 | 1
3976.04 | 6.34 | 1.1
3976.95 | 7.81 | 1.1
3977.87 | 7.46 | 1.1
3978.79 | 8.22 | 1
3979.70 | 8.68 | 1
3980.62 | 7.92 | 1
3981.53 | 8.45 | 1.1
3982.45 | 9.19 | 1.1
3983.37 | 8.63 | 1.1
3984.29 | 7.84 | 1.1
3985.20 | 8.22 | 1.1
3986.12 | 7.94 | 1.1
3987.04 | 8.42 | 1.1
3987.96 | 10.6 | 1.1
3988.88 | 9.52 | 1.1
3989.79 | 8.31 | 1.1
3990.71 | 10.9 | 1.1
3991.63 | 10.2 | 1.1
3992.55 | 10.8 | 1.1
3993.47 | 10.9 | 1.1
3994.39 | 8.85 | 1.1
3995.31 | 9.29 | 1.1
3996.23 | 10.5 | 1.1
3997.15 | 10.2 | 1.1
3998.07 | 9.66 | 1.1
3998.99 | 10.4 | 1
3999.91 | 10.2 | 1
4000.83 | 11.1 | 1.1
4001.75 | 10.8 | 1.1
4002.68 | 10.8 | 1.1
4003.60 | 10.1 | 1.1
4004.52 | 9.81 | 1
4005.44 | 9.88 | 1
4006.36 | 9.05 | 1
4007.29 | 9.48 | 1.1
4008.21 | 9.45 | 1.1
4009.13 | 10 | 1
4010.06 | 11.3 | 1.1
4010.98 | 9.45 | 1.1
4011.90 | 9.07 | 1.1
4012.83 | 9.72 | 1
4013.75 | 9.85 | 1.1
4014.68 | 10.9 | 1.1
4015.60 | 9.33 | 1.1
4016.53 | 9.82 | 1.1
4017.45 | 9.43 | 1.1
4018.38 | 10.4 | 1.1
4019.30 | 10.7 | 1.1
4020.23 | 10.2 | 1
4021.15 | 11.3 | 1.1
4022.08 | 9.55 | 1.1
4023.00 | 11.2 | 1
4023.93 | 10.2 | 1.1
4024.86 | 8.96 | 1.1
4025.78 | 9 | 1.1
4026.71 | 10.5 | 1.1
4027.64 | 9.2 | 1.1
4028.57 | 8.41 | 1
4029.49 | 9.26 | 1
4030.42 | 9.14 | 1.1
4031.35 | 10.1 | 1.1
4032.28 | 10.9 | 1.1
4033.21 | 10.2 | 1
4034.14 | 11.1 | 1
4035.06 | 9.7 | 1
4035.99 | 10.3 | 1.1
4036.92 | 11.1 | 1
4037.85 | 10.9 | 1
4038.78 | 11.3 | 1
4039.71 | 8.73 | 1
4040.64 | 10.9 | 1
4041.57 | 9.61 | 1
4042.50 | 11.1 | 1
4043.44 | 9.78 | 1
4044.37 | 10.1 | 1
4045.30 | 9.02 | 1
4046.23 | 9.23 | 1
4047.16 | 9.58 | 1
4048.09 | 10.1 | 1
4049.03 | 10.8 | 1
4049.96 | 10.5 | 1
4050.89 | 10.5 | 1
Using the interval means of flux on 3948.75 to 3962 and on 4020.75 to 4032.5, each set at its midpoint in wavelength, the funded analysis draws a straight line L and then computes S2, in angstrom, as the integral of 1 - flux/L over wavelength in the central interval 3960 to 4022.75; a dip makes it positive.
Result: 2.99 angstrom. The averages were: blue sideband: 8.69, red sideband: 9.79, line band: 8.84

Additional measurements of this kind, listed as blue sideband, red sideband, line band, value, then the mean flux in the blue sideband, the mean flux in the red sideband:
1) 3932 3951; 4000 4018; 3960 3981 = 4.9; 8.3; 9.97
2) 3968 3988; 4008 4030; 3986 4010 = -3.8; 7.38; 9.89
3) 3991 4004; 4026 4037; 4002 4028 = 0.4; 10.3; 9.93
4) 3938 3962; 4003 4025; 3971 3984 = 2.8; 8.73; 9.99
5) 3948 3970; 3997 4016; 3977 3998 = 0.3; 8.04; 10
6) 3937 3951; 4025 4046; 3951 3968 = 2.2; 8.97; 9.99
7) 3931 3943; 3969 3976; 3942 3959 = -4.6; 7.49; 6.18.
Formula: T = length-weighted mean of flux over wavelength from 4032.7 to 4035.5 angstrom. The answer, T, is 10.4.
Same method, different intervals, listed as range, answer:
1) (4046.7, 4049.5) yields 10.1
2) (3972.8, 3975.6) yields 5.73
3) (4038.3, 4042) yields 10.1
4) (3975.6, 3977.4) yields 7.1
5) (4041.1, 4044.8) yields 10.1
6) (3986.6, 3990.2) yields 9.24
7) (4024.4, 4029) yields 9.22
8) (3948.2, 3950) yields 9.8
